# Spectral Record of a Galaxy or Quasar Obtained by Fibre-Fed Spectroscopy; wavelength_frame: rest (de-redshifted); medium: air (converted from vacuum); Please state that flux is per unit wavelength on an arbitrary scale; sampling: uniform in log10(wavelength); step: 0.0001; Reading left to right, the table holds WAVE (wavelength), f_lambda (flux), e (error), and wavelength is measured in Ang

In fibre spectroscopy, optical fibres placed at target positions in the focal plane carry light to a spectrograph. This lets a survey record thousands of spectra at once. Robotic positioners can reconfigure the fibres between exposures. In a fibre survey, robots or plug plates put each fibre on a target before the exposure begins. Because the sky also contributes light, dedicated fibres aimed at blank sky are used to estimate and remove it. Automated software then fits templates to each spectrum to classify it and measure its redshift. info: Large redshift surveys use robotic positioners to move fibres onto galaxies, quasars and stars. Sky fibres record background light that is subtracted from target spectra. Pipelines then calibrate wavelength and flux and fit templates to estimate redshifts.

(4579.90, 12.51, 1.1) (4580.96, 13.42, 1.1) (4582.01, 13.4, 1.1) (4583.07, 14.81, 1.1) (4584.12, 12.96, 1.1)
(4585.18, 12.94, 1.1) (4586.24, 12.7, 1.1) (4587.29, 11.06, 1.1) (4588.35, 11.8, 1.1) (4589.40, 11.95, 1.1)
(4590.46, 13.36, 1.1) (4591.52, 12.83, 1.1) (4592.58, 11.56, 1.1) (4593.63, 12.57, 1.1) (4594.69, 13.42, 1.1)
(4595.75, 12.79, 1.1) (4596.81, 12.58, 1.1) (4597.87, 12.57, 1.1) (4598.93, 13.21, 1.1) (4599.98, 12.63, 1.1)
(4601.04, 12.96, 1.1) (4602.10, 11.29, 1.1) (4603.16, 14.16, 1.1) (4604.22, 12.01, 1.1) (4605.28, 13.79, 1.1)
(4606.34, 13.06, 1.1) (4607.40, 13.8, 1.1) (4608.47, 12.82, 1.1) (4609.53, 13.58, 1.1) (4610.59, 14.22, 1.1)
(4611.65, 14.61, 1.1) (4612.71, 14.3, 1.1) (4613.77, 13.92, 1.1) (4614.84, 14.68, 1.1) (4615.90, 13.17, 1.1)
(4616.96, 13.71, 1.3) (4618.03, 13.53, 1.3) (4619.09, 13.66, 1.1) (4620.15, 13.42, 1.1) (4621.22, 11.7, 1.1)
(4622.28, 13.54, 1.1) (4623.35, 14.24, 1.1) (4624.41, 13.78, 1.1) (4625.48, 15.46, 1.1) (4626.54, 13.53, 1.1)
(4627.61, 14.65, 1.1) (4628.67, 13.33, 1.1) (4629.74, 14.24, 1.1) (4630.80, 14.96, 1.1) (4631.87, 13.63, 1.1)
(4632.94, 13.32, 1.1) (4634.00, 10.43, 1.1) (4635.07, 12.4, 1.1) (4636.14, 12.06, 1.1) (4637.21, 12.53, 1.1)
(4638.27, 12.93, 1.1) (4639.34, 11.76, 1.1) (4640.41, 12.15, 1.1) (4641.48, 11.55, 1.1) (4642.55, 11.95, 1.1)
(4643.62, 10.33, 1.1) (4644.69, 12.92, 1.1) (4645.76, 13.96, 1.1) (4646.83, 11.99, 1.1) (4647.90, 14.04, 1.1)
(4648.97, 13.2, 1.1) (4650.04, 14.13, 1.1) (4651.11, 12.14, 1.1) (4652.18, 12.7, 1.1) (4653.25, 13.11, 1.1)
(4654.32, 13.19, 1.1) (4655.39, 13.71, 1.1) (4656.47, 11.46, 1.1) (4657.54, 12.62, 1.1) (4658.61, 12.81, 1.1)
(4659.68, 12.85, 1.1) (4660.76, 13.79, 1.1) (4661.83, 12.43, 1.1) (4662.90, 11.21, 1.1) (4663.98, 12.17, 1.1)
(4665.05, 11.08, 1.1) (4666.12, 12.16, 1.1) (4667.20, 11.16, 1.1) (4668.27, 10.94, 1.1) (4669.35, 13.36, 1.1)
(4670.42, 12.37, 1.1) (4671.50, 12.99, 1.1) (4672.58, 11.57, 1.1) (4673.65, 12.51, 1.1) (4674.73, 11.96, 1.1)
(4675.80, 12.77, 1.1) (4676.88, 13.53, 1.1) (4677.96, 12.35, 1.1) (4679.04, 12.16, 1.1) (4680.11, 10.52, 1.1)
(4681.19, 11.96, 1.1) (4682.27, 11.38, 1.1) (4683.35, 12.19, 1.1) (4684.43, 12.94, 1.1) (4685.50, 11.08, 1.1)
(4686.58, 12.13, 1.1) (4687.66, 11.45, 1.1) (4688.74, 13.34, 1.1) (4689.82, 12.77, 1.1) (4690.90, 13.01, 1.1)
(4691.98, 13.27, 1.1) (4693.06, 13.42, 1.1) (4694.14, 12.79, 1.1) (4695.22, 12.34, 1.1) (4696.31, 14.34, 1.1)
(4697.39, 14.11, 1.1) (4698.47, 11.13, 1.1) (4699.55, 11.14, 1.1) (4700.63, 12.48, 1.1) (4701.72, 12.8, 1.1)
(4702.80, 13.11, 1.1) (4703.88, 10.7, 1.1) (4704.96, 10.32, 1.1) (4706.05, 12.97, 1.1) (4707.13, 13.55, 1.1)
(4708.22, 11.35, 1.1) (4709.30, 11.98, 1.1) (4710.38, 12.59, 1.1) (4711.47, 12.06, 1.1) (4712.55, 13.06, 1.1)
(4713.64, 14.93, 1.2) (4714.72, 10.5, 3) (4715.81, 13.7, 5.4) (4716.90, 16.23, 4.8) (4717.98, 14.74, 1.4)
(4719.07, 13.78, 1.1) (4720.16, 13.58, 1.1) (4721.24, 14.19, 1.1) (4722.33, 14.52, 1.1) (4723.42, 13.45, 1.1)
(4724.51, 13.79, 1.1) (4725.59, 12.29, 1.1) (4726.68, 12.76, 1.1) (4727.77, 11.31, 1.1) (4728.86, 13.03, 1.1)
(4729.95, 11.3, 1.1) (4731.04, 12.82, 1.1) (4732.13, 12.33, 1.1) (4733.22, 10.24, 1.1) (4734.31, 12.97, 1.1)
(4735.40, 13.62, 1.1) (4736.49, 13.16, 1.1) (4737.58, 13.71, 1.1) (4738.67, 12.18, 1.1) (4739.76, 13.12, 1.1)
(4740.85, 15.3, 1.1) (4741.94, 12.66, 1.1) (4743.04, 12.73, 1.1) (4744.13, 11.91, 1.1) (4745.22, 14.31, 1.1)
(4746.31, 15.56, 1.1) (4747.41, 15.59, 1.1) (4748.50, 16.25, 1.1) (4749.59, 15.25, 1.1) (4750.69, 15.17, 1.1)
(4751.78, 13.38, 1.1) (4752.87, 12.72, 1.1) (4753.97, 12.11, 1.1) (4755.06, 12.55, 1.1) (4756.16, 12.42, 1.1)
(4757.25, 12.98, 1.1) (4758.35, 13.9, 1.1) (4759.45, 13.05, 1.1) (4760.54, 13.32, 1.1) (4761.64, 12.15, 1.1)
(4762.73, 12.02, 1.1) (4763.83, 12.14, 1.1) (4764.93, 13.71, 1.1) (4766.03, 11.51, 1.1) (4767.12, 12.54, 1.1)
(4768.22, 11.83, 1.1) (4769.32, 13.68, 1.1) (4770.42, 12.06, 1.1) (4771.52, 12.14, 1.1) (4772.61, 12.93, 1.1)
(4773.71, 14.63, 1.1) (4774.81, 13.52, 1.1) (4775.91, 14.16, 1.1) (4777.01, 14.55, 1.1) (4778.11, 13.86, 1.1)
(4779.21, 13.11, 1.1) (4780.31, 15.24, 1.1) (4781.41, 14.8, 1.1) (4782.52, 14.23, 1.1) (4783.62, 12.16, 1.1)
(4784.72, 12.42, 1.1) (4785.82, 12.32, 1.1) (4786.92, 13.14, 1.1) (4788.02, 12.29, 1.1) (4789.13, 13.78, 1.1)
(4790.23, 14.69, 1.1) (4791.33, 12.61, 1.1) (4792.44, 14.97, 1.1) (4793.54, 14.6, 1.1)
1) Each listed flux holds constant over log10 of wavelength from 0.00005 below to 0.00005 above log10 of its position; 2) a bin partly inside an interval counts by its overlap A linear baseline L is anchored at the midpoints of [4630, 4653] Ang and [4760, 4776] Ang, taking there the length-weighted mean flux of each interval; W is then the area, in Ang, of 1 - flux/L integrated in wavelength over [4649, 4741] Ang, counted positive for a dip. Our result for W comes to 0.5 Ang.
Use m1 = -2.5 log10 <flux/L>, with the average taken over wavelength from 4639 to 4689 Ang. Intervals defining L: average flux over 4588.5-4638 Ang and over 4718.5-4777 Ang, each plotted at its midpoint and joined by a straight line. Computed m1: 0.08 mag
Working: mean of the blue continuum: 13.2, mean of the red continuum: 13.2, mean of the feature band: 12.3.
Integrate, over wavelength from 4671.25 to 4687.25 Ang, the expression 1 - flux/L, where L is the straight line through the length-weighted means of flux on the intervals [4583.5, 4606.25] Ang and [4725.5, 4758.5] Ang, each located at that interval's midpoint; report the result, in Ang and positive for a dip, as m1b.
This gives 1.1 Ang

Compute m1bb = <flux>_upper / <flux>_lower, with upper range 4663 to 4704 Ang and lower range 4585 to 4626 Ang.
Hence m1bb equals 0.9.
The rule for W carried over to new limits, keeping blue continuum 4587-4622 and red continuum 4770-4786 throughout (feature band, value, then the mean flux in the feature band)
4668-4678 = 0.6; 12.5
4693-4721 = 1.0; 12.8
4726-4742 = 0.8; 12.7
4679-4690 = 1.1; 12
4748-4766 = 0.3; 13.3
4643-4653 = 0.3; 12.8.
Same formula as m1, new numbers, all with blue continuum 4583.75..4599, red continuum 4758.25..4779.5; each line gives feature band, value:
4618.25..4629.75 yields -0.094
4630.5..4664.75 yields 0.006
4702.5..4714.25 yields 0.039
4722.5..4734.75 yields 0.040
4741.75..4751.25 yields -0.117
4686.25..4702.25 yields 0.009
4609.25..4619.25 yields -0.112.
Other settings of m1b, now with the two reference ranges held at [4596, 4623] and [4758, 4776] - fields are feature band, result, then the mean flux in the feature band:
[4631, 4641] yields 0.60 Ang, 12.4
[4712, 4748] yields -0.98 Ang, 13.3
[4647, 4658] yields 0.16 Ang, 13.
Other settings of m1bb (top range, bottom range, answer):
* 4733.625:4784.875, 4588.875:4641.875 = 1.02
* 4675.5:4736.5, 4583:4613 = 0.98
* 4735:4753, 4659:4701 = 1.13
